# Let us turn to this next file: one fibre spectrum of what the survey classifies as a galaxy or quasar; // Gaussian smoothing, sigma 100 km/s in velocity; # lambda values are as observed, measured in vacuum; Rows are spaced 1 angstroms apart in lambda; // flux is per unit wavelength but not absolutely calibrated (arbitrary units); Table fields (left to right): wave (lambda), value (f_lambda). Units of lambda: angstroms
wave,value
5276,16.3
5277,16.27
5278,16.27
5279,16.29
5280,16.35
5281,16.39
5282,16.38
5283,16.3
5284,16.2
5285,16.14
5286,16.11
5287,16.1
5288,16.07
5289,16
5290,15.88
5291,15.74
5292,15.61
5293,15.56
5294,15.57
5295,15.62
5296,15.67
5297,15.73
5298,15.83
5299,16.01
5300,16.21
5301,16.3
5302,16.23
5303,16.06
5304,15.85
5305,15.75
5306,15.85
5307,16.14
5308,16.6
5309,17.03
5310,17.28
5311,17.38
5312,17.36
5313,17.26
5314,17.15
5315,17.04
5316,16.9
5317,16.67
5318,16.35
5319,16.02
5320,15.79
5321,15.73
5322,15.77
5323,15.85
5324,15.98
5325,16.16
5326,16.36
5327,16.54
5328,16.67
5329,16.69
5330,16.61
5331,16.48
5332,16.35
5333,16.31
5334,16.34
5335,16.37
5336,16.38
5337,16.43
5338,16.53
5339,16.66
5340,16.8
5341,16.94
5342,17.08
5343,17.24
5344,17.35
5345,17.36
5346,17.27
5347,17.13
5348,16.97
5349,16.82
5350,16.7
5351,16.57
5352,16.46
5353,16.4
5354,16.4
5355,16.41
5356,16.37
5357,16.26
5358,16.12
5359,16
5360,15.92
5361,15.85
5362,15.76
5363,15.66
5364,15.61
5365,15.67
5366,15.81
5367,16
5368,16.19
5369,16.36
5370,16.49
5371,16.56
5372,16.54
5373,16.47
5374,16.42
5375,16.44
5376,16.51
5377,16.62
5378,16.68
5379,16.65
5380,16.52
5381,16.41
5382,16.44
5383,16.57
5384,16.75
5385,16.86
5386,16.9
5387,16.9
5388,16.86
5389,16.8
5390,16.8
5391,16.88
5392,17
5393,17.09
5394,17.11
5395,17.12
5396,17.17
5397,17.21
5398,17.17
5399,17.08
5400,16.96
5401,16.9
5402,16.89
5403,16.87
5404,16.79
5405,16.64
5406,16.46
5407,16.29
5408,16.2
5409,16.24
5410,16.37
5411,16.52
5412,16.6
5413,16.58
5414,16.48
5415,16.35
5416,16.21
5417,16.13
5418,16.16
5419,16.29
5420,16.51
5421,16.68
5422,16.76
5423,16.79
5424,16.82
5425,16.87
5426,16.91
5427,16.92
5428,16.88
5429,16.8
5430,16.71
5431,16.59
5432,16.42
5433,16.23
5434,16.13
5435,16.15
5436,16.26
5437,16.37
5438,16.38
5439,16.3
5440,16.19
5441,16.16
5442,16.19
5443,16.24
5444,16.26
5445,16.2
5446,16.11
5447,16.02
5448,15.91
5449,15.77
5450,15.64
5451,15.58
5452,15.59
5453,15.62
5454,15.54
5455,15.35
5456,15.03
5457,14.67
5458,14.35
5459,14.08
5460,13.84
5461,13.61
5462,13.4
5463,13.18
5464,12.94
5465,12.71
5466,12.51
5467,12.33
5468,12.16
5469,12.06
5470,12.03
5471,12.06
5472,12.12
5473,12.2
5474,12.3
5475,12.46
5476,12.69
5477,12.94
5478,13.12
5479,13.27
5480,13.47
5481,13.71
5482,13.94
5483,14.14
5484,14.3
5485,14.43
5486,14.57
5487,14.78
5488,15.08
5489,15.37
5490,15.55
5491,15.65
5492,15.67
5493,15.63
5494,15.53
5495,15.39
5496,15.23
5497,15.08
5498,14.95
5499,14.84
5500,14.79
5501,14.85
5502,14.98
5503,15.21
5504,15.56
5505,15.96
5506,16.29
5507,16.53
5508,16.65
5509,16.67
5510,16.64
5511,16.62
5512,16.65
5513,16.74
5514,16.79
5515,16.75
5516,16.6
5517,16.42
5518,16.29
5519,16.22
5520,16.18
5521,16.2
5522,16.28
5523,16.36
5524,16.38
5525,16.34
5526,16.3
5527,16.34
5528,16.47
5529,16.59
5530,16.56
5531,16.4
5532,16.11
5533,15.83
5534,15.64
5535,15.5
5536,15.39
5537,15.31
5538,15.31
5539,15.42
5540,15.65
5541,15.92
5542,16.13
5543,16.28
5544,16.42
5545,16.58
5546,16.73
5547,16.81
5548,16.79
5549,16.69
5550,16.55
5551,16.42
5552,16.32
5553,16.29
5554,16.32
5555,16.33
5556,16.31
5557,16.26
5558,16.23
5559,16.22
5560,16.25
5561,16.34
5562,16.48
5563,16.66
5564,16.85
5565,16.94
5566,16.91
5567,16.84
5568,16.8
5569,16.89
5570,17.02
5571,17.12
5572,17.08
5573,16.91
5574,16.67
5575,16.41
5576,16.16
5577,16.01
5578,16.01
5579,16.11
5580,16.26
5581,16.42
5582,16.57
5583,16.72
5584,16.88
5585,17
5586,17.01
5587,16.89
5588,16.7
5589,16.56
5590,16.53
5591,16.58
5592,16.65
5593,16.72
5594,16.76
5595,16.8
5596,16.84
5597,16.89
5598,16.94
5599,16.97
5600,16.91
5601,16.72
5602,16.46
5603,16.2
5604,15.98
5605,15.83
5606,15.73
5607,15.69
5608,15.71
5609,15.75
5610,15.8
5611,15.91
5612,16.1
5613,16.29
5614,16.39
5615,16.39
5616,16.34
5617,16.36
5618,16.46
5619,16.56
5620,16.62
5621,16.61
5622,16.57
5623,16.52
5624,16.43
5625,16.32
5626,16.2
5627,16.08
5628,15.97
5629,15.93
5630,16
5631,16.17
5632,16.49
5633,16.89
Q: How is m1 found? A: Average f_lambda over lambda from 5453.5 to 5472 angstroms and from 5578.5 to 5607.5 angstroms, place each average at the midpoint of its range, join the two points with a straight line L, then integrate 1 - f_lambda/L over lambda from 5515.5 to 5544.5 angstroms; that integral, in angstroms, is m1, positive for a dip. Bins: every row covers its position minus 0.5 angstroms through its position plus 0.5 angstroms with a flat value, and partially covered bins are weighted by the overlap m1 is -2.1 angstroms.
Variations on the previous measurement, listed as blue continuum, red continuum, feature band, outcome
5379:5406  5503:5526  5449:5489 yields 6.8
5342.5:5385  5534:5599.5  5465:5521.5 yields 5.9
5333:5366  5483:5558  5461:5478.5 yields 3.8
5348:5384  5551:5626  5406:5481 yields 5.5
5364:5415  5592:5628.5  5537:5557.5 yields 0.2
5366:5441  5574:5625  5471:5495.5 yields 3.7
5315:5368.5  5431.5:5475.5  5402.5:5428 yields -2.2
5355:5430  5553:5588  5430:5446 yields 0.3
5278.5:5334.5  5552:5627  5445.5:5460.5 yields 1.0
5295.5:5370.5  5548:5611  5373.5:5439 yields -0.8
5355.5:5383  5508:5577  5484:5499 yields 1.1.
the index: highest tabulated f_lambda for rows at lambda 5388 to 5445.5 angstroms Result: 17.21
